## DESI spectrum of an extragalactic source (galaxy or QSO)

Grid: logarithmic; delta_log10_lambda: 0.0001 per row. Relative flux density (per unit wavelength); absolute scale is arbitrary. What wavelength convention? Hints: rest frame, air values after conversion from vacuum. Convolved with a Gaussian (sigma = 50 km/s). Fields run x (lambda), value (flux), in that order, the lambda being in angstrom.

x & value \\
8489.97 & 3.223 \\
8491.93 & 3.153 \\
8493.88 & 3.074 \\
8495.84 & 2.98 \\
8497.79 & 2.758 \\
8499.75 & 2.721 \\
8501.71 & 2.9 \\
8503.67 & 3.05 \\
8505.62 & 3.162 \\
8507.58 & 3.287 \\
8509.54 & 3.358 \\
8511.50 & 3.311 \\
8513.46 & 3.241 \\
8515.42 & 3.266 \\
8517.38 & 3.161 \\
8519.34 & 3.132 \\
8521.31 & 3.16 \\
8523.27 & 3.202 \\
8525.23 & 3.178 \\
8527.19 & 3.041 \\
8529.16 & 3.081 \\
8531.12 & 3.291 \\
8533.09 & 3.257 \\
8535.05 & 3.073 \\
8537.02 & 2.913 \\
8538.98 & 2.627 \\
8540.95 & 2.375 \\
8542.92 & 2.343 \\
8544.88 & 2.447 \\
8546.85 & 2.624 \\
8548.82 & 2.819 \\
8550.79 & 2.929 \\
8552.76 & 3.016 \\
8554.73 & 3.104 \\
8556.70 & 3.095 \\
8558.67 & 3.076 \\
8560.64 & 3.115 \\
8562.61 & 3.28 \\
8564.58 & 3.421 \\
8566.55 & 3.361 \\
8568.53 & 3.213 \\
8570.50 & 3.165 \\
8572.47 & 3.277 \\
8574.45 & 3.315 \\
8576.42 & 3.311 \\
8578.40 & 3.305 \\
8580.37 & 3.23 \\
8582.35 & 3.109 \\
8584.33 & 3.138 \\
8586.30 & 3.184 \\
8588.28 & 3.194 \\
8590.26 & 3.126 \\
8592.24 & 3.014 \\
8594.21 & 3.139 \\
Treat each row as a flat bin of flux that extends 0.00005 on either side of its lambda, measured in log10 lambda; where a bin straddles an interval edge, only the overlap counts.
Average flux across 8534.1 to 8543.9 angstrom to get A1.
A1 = 2.66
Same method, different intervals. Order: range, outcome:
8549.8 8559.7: 3.04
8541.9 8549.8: 2.56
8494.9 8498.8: 2.87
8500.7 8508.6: 3.1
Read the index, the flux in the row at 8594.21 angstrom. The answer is 3.139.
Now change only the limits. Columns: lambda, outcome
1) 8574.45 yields 3.315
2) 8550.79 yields 2.929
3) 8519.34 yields 3.132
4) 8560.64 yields 3.115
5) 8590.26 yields 3.126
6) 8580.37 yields 3.23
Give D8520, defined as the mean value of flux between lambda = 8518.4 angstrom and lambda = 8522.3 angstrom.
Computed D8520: 3.14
